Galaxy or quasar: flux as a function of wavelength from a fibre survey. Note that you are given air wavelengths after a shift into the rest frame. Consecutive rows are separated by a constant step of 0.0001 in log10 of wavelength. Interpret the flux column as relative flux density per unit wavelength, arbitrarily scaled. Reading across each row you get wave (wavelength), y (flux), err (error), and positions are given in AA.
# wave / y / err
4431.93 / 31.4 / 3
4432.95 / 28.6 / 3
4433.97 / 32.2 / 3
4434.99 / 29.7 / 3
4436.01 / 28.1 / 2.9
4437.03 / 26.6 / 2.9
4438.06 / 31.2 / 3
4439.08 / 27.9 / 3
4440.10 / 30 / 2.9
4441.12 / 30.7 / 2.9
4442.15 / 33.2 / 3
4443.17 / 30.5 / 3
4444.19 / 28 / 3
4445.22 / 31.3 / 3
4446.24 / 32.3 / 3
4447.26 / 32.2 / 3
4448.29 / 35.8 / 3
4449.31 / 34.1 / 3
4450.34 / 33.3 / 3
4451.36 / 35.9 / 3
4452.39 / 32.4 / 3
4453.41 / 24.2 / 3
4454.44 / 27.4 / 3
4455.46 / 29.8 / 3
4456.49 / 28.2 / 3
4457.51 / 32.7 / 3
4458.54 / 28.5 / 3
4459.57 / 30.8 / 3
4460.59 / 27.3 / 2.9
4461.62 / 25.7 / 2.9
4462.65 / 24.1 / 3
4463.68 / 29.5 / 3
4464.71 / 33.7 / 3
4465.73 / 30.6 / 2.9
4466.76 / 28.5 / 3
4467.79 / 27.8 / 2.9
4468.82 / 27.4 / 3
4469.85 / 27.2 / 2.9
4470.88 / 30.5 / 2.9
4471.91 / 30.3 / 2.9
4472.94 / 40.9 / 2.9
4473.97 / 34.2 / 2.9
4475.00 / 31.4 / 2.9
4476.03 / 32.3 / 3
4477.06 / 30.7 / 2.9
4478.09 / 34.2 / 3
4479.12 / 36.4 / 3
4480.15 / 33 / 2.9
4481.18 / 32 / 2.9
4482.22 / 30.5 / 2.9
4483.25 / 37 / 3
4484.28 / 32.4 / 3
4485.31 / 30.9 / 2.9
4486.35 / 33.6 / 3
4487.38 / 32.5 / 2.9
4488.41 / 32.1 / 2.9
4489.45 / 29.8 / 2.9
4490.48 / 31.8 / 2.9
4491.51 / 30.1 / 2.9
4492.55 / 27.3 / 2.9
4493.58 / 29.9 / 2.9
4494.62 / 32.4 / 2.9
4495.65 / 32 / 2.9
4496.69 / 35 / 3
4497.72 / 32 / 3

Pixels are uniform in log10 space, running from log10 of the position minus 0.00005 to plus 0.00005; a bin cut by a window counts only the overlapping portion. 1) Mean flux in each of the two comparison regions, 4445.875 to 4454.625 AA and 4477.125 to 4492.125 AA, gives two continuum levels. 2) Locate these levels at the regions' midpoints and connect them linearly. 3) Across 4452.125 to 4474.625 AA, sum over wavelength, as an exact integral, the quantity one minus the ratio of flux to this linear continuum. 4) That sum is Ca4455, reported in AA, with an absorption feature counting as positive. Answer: 1.9 AA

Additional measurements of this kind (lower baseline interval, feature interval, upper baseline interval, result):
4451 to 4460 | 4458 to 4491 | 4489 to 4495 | -1.3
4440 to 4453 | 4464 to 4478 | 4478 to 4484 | 0.9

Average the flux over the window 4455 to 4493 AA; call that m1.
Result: 31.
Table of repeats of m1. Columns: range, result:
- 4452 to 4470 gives 28.7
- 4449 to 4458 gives 30.8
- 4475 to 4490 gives 32.6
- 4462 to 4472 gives 28.8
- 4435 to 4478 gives 30.4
